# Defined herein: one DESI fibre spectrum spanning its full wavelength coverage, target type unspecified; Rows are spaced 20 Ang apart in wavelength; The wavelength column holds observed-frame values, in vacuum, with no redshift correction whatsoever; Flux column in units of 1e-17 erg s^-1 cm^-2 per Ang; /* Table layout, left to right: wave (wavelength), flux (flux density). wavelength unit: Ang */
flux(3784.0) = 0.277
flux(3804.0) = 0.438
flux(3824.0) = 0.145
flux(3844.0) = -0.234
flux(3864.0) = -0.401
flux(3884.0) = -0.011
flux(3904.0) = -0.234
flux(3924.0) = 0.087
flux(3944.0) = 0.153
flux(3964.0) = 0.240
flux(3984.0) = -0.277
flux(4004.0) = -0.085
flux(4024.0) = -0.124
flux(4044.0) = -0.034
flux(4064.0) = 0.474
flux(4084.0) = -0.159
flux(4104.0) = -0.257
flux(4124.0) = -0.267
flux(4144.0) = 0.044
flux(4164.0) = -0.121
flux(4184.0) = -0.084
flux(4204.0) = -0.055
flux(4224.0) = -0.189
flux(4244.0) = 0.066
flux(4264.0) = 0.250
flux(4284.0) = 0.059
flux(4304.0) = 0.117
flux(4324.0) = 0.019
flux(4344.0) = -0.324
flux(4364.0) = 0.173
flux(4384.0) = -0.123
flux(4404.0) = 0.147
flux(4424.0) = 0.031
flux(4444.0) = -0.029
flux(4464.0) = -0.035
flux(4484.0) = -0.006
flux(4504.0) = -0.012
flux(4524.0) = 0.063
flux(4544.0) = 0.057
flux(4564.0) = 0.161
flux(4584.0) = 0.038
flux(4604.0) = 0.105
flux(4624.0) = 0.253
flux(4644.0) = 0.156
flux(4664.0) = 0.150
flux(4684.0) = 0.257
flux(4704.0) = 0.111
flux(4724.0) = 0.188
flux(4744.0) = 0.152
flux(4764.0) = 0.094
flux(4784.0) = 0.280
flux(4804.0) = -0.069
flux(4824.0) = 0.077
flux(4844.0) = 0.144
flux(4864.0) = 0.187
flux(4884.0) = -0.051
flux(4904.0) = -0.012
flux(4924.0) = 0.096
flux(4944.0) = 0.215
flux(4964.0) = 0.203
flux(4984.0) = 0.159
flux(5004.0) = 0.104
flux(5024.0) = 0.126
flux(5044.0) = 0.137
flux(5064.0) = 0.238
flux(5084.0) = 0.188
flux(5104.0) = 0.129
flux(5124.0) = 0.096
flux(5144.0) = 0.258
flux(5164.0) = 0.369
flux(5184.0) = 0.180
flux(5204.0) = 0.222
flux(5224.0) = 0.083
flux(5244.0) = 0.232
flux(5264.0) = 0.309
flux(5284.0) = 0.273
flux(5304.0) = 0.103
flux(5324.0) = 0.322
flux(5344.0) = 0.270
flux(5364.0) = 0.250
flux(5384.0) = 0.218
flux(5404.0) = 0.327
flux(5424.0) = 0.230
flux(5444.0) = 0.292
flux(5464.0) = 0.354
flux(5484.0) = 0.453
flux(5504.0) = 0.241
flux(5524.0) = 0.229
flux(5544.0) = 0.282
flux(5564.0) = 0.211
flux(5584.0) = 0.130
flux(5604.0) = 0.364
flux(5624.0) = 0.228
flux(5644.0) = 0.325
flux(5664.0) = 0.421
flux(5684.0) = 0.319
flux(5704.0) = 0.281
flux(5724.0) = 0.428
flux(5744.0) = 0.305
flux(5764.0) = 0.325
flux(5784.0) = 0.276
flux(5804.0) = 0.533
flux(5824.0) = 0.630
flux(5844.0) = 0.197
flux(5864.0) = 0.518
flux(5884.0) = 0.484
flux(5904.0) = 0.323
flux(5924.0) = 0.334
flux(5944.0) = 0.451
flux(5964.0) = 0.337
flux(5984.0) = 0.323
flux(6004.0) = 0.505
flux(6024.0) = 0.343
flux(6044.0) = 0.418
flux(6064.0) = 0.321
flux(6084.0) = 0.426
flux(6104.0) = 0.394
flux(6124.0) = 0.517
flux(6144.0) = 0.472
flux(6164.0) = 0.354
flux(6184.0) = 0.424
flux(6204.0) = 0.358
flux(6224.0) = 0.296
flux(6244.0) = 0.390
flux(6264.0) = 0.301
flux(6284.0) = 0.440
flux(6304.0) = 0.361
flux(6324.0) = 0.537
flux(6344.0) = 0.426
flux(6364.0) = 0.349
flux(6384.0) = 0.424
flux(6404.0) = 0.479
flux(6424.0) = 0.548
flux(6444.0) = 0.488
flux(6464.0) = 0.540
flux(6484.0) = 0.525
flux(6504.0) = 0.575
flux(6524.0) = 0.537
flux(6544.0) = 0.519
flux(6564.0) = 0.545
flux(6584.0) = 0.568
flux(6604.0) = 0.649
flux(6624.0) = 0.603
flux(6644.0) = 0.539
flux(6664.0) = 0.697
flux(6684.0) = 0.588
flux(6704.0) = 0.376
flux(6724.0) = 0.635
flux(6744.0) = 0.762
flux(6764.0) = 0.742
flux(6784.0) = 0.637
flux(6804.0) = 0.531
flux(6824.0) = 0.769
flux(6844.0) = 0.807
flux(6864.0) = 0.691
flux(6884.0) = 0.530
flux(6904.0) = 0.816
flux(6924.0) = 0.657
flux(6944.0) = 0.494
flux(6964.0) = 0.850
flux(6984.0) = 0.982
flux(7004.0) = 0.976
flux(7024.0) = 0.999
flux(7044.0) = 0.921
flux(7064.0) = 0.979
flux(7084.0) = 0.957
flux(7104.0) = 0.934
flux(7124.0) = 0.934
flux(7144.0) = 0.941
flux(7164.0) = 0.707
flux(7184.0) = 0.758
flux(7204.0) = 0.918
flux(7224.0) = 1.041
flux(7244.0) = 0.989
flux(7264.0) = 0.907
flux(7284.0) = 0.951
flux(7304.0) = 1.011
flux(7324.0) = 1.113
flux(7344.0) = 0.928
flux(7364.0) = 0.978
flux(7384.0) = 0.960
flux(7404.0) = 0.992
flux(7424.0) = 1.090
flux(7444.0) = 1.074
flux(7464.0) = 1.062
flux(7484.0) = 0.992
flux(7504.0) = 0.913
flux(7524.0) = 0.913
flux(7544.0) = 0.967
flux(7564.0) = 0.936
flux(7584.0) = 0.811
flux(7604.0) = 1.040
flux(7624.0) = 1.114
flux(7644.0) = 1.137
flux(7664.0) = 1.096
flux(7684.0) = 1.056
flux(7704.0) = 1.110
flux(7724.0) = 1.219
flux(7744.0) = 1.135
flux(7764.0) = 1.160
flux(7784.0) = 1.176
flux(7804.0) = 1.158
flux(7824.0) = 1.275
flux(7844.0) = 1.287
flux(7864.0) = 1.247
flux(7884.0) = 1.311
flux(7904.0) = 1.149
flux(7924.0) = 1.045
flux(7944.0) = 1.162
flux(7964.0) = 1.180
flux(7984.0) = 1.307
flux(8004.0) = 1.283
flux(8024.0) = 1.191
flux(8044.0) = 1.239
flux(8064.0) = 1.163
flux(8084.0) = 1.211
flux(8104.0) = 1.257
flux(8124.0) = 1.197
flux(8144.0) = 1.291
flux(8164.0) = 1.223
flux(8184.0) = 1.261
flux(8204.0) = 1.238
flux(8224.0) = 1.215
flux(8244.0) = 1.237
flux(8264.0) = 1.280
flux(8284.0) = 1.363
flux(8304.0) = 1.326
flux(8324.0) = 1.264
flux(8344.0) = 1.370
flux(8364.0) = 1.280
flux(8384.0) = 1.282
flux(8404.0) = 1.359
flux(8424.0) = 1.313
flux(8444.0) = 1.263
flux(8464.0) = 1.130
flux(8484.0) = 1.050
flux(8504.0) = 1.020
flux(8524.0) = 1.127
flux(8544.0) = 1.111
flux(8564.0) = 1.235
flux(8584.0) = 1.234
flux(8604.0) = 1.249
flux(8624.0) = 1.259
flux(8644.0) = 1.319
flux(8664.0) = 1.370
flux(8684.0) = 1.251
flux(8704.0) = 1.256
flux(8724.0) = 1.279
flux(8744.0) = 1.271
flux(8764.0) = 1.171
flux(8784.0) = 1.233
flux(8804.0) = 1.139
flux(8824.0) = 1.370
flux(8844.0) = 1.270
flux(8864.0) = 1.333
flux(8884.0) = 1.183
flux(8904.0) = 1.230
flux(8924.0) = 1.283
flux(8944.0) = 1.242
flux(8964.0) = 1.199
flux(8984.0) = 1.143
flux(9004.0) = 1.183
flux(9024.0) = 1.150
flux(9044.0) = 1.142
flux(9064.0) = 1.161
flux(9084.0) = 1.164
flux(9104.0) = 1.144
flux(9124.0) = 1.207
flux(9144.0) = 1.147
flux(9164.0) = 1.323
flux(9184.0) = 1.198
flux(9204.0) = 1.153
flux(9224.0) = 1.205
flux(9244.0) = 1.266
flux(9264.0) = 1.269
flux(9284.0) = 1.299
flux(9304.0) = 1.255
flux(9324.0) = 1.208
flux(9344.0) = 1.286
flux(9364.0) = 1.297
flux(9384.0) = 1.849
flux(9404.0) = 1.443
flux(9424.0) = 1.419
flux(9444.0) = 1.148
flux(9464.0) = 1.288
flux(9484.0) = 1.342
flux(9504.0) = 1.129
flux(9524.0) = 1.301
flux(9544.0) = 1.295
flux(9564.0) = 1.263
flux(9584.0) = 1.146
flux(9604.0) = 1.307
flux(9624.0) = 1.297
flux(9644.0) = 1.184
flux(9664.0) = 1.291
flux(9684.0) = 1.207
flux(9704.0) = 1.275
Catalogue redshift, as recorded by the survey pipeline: 0.748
